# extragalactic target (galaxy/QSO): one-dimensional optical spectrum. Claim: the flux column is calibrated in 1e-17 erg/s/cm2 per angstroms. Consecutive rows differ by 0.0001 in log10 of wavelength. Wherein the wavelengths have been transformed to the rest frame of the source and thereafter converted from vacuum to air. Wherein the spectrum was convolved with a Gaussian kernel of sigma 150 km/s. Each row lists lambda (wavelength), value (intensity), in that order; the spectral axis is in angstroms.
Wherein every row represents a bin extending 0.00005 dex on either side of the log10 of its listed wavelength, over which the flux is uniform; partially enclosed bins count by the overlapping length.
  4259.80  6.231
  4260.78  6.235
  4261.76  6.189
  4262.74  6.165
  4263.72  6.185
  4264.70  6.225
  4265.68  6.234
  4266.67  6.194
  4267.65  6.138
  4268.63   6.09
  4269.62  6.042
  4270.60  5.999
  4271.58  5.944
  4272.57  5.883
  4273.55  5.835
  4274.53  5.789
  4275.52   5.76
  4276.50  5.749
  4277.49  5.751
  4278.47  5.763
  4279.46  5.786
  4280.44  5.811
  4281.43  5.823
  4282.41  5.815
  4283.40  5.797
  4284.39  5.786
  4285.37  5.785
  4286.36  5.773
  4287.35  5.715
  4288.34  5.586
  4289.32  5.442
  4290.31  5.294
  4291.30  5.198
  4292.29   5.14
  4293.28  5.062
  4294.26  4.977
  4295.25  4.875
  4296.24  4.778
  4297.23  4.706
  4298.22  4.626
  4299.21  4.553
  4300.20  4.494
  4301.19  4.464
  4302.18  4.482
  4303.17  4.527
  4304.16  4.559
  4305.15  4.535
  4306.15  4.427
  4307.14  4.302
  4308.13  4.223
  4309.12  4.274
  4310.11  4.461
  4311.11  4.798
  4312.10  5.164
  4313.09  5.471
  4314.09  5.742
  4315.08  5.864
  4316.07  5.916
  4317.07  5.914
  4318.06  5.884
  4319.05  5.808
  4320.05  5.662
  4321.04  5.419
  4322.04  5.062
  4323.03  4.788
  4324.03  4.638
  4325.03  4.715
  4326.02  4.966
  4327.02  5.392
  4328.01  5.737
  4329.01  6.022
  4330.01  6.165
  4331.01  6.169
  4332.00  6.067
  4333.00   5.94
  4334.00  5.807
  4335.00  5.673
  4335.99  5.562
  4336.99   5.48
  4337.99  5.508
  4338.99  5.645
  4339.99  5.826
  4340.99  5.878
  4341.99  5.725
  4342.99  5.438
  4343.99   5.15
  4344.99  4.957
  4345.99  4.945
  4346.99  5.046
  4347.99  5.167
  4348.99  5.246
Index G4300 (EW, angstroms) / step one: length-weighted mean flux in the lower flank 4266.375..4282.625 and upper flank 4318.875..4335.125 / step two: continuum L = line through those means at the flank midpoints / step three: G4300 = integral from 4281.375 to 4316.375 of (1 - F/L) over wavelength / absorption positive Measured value 4.1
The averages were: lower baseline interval 5.89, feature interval 5.05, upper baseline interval 5.52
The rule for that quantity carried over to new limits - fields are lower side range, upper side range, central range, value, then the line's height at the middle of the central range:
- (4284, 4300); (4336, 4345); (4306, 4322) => 0.4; 5.35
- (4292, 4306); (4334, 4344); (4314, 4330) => -0.8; 5.22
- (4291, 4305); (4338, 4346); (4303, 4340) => -1.3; 5.13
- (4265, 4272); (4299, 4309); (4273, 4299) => -0.9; 5.28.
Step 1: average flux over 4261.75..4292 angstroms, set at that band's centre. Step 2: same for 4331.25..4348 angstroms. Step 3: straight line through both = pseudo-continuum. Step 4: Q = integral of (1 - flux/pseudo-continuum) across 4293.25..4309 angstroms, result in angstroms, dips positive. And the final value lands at 3.2 angstroms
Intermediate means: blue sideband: 5.85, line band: 4.58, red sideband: 5.54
